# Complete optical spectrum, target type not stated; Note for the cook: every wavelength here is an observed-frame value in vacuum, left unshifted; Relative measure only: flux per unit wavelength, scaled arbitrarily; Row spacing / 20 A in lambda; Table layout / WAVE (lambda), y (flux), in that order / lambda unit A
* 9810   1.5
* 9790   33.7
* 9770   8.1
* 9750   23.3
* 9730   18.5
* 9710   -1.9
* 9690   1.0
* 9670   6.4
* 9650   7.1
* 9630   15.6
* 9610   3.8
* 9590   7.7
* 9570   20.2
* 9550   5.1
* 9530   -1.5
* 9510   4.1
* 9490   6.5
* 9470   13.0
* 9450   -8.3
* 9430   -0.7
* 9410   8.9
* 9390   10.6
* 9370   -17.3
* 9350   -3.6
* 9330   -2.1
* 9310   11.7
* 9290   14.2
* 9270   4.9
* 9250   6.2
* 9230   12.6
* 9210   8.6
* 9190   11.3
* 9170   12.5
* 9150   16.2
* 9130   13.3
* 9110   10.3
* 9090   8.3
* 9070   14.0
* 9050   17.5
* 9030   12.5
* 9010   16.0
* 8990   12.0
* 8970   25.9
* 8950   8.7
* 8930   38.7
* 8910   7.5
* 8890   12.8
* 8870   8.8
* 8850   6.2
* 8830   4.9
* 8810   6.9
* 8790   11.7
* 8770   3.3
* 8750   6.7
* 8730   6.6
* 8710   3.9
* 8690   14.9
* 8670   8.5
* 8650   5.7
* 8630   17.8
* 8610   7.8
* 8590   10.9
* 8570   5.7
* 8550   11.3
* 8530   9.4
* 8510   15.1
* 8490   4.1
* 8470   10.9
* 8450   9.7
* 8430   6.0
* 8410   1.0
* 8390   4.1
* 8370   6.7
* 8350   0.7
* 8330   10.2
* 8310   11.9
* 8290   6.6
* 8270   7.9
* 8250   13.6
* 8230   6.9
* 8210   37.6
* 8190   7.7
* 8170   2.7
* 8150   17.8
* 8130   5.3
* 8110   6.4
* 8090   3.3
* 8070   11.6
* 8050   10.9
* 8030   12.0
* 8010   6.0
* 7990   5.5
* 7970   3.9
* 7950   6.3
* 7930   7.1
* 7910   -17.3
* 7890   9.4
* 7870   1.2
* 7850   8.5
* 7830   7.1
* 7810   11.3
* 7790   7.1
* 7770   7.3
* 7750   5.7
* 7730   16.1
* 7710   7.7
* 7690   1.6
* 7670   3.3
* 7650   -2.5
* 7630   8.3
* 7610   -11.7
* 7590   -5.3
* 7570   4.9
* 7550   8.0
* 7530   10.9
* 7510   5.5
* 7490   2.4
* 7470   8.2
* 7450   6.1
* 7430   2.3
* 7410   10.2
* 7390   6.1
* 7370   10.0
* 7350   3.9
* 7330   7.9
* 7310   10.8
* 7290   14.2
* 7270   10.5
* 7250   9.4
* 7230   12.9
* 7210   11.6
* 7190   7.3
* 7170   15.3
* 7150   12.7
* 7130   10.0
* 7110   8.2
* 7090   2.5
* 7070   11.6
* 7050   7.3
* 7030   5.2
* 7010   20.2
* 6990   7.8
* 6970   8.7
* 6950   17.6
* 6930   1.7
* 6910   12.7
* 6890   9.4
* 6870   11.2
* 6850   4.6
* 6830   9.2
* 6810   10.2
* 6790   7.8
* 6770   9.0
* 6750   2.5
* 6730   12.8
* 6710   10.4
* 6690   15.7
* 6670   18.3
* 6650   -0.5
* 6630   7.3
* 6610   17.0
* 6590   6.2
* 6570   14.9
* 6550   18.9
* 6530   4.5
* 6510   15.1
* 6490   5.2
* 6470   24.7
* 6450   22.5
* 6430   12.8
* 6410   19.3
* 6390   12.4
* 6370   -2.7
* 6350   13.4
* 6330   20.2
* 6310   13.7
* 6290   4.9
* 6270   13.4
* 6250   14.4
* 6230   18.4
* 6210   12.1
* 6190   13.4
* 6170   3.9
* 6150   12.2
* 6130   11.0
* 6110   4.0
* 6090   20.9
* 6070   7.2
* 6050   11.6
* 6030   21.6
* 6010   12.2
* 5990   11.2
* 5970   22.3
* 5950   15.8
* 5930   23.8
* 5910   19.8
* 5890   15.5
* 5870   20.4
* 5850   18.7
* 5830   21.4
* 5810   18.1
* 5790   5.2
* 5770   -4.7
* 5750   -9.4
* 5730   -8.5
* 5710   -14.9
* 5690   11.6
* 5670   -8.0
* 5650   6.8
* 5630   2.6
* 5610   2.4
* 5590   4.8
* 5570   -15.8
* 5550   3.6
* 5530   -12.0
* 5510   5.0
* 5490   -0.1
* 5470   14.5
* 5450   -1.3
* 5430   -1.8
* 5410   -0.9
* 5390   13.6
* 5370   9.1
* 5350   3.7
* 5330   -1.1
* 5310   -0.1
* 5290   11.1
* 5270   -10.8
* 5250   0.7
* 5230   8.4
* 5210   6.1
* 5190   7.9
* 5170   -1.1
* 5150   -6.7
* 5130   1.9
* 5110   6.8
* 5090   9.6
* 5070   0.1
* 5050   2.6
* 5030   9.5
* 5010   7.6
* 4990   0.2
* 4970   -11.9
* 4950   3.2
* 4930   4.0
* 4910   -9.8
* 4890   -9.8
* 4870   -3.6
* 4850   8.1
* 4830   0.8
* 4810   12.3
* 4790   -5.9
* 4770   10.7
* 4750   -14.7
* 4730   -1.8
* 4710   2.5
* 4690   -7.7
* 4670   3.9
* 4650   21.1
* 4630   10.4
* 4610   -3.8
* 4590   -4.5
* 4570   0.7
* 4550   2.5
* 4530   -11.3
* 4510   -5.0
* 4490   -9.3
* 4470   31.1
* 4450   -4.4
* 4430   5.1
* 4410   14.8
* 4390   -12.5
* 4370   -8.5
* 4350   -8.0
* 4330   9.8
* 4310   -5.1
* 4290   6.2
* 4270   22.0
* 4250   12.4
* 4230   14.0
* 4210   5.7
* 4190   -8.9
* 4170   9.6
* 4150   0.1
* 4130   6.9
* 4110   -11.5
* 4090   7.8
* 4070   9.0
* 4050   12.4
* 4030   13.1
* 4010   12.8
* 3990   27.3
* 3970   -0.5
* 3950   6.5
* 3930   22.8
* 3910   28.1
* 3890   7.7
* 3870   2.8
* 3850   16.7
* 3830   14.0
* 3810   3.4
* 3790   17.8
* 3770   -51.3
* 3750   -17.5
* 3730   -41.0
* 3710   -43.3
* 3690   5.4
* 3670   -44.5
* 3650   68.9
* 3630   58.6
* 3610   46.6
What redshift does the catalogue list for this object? 1.20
